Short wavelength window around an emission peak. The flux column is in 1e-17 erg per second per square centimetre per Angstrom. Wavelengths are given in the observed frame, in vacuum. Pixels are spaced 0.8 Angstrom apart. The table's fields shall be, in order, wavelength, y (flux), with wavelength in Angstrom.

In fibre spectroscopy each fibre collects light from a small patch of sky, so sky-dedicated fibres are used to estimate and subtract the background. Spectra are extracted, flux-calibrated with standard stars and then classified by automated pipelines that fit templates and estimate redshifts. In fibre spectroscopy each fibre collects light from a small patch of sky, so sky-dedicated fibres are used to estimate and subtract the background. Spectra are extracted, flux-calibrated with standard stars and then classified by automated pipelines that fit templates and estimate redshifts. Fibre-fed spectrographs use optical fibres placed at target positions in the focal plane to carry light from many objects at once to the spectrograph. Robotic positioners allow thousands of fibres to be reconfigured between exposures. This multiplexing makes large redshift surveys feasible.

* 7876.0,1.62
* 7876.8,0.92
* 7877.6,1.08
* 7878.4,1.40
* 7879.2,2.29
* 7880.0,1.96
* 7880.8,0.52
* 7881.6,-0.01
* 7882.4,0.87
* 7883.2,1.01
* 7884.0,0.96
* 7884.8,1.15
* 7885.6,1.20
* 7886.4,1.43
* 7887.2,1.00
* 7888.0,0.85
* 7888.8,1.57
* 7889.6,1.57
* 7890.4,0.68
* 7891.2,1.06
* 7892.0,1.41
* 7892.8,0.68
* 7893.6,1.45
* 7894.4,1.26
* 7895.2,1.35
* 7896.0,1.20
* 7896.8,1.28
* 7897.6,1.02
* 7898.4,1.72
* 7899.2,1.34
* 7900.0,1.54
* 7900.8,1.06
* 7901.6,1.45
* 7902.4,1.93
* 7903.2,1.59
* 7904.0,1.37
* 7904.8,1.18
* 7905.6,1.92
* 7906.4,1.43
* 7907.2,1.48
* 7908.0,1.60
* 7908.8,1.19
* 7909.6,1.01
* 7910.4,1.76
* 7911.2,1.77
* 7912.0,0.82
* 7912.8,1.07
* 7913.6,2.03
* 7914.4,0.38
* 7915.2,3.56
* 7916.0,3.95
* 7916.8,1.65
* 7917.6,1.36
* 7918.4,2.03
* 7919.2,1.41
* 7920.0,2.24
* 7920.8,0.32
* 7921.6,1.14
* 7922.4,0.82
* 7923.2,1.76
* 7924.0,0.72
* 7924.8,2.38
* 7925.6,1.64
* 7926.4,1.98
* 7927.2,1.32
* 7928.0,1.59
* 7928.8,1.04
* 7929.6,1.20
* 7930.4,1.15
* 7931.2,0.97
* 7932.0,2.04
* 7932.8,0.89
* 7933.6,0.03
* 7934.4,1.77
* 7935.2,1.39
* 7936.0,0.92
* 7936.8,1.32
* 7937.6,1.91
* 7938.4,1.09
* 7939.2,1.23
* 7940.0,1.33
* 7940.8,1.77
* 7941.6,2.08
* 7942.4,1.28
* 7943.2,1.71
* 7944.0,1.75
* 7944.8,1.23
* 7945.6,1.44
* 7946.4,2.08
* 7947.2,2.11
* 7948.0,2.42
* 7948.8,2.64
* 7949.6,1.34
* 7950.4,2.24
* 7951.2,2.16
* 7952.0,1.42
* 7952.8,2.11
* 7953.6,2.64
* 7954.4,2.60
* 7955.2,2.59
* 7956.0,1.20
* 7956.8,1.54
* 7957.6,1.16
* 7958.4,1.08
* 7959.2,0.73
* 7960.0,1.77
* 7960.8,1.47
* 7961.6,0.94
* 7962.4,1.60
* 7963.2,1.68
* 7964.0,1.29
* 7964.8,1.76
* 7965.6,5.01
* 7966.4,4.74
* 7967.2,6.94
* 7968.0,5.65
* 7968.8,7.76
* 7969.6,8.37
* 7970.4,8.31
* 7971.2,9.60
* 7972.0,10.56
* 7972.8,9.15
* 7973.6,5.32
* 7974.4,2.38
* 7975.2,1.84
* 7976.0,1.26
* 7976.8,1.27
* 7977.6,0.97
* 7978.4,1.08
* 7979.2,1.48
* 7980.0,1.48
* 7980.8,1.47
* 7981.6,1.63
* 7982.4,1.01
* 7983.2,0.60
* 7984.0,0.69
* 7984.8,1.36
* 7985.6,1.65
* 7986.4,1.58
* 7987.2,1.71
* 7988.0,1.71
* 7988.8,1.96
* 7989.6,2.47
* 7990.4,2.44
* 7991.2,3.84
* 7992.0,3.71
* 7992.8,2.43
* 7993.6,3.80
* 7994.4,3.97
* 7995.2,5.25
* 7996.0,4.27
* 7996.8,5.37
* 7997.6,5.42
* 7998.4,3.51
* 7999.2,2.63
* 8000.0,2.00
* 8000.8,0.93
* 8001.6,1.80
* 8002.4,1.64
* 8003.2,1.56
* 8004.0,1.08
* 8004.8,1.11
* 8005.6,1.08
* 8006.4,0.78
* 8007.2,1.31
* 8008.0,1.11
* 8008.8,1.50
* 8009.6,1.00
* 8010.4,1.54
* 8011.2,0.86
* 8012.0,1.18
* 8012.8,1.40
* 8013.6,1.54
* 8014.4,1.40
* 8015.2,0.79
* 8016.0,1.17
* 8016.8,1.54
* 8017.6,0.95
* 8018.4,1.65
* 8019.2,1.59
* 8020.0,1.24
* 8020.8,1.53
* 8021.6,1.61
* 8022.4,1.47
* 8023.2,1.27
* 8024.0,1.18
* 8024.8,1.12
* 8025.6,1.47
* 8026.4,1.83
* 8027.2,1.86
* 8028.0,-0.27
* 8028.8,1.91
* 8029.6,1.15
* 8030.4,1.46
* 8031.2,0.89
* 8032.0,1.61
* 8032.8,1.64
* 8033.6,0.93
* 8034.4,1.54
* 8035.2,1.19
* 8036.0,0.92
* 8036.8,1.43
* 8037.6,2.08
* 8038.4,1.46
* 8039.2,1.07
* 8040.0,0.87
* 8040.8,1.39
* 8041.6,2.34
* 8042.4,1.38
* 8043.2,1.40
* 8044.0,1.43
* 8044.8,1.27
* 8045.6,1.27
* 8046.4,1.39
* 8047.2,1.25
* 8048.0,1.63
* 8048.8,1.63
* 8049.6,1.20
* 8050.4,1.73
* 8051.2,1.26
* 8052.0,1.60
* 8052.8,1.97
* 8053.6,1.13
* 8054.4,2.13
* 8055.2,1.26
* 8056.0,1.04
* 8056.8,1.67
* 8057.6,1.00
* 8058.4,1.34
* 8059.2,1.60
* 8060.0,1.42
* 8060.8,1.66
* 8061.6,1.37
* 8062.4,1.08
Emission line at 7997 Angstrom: [N II]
